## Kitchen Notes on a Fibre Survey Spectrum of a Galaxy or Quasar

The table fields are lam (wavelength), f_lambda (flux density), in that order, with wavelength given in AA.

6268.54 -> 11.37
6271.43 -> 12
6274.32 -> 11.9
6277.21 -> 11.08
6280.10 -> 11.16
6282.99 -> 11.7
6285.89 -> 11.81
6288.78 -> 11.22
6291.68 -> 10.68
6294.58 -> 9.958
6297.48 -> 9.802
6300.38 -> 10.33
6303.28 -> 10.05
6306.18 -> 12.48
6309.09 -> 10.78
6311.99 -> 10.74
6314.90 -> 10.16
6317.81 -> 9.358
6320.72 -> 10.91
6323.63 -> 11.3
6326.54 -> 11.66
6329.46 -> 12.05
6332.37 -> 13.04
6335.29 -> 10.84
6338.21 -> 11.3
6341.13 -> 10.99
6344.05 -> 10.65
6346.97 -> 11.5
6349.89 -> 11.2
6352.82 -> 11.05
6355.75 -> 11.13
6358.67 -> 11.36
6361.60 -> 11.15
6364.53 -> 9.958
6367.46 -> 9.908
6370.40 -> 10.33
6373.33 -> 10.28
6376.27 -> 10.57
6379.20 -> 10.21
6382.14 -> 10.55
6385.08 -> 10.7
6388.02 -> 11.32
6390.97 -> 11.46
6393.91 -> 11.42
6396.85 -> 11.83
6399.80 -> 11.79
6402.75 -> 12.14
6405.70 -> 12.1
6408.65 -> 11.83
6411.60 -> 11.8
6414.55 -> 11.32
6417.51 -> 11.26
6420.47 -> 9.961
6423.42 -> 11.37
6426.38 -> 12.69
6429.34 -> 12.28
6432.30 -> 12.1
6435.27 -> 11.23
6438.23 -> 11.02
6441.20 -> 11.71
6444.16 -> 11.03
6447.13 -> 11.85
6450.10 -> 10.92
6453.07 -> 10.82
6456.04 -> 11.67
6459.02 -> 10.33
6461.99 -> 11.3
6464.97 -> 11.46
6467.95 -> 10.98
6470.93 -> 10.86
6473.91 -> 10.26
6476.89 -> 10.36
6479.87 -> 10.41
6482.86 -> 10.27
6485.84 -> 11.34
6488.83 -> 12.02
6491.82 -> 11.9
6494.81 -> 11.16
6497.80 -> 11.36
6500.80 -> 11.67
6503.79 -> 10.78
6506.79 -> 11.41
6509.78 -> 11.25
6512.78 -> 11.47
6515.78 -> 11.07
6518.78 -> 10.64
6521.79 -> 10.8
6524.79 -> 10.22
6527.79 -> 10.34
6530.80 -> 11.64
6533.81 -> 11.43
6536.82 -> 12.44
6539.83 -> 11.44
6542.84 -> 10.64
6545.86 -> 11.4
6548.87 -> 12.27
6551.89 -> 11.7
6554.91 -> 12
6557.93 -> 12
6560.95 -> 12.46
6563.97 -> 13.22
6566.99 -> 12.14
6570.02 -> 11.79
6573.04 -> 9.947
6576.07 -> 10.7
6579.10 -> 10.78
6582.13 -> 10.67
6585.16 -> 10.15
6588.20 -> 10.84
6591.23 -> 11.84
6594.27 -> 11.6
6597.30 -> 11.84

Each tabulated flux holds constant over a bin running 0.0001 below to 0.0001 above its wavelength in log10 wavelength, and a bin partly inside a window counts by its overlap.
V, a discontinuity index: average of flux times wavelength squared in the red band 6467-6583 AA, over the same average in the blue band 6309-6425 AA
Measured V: 1.07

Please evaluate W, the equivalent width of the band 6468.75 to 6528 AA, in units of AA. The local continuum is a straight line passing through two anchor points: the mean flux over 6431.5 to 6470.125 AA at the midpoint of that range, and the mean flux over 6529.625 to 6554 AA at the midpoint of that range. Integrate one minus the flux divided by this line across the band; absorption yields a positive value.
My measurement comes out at 2.32 AA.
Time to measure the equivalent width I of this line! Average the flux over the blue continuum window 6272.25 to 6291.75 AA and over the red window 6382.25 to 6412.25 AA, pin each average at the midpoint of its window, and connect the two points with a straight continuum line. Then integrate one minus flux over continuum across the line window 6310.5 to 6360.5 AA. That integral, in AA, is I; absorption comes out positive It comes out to 1.6 AA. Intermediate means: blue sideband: 11.4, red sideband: 11.6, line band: 11.1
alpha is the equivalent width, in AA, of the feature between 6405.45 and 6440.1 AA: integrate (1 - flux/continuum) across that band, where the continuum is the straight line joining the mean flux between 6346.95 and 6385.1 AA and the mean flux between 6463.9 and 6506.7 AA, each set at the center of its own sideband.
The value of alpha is -2.24 AA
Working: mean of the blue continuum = 10.7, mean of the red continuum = 11.1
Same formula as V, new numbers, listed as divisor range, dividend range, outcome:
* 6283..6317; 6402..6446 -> 1.12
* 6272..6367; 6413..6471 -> 1.07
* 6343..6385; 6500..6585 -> 1.12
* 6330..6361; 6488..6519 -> 1.05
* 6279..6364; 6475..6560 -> 1.09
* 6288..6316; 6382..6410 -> 1.12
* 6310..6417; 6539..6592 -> 1.10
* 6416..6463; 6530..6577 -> 1.07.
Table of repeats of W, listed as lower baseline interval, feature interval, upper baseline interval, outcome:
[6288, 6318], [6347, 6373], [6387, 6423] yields 0.7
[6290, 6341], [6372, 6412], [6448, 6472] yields -1.0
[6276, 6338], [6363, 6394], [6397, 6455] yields 2.1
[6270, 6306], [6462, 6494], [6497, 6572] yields 1.1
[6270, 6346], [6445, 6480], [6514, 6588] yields 0.9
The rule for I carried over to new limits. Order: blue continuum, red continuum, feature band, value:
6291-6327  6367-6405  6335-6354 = -0.53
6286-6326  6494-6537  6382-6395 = -0.34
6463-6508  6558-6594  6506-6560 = -0.61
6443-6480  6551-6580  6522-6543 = 0.52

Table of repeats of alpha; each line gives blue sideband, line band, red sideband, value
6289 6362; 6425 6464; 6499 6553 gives -1.1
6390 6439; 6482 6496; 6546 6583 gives 0.3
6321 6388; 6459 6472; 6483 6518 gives 0.2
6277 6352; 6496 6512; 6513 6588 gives -0.1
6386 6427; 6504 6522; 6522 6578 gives 0.7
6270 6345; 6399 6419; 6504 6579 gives -0.9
